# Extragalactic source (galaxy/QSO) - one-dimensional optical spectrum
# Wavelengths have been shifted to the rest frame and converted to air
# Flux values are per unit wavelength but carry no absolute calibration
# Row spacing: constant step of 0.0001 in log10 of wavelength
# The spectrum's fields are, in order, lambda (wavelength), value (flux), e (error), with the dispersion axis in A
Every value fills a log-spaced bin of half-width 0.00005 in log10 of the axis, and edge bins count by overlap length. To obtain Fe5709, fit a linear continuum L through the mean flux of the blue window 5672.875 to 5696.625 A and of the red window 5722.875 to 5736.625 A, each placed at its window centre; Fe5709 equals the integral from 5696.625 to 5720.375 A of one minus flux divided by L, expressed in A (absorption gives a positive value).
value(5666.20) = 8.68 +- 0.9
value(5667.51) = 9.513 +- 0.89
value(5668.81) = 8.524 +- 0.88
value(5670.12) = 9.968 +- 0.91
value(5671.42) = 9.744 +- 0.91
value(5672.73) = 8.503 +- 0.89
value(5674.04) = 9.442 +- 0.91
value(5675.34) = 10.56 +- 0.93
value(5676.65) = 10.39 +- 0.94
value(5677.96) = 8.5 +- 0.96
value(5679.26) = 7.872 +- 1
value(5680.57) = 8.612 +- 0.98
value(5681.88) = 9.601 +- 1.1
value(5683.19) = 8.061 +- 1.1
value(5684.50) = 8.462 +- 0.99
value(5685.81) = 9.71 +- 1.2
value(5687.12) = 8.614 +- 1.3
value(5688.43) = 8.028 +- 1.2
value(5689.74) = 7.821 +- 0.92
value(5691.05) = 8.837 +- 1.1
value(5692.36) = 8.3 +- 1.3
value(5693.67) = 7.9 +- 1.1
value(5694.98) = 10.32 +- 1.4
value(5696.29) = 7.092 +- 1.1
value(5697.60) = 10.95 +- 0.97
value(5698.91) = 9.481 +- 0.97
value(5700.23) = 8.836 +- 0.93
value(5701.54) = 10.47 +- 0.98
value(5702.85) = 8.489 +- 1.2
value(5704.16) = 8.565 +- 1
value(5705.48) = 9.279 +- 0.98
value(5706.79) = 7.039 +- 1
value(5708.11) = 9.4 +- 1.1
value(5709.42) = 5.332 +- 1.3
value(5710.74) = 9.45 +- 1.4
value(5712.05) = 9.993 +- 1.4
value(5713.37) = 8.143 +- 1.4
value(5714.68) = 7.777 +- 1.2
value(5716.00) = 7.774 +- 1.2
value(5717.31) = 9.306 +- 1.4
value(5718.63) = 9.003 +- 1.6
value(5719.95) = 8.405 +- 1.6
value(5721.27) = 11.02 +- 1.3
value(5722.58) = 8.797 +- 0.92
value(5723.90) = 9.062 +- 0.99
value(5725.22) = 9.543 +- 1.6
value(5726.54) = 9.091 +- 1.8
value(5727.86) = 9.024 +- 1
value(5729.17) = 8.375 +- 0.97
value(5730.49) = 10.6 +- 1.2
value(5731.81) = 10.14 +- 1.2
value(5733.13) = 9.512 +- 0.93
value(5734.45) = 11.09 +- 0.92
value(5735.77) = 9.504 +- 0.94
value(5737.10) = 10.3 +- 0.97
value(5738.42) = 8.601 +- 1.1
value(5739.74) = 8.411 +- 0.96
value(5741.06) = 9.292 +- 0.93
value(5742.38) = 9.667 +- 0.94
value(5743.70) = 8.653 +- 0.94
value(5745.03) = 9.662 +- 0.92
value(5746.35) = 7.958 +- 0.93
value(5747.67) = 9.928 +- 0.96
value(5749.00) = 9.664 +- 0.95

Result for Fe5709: 1.2 A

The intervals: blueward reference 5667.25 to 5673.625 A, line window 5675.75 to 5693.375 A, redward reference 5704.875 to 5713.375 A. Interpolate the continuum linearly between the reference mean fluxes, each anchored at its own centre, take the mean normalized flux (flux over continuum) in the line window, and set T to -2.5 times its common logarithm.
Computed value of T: 0.03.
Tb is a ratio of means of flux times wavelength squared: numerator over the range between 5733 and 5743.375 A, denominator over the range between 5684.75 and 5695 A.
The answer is 1.13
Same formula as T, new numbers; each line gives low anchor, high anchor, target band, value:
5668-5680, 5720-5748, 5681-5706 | 0.05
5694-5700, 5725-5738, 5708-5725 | 0.10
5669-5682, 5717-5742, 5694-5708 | 0.04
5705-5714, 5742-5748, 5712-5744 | -0.06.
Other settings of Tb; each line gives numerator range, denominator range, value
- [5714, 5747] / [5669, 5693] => 1.05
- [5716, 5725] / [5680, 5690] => 1.07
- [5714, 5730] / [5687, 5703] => 1.02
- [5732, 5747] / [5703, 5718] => 1.13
